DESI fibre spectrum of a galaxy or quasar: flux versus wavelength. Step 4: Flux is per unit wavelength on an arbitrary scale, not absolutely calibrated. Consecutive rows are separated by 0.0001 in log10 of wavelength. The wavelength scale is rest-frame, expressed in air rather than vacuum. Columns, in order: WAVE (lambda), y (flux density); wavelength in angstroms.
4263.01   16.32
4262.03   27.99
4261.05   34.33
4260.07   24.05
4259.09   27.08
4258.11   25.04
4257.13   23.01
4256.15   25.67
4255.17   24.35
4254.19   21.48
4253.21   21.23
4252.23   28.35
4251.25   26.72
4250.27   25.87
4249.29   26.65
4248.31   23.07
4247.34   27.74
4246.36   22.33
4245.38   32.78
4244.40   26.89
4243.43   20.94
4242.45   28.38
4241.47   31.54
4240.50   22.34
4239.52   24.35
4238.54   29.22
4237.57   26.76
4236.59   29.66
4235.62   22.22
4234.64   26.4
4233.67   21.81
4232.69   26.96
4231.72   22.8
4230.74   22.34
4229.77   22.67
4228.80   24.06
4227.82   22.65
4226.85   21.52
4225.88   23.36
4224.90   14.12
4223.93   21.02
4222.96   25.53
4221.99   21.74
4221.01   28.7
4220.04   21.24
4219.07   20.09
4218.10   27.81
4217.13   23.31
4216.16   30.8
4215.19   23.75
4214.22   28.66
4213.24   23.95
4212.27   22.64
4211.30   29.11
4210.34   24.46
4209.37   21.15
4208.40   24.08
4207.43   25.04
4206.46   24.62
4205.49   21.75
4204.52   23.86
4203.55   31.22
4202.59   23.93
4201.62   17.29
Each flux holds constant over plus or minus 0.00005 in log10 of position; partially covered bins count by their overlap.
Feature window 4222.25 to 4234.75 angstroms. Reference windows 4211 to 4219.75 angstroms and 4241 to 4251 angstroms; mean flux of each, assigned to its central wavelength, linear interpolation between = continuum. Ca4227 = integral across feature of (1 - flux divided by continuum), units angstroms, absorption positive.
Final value 1.61 angstroms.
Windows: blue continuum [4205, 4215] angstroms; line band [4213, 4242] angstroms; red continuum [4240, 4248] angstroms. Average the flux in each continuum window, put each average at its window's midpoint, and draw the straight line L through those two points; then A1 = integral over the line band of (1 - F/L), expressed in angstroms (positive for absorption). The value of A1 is 1.33 angstroms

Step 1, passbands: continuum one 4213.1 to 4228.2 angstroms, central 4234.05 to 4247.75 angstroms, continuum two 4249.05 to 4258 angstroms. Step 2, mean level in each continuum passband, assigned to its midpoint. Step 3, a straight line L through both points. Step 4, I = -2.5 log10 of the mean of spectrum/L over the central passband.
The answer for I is -0.09 mag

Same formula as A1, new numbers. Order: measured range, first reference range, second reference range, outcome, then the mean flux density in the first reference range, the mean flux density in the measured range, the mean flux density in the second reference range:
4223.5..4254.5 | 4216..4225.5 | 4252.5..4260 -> -1.3 angstroms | 23.2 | 24.7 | 24.1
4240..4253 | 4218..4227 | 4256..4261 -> -0.9 angstroms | 22.3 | 26.3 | 25.8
